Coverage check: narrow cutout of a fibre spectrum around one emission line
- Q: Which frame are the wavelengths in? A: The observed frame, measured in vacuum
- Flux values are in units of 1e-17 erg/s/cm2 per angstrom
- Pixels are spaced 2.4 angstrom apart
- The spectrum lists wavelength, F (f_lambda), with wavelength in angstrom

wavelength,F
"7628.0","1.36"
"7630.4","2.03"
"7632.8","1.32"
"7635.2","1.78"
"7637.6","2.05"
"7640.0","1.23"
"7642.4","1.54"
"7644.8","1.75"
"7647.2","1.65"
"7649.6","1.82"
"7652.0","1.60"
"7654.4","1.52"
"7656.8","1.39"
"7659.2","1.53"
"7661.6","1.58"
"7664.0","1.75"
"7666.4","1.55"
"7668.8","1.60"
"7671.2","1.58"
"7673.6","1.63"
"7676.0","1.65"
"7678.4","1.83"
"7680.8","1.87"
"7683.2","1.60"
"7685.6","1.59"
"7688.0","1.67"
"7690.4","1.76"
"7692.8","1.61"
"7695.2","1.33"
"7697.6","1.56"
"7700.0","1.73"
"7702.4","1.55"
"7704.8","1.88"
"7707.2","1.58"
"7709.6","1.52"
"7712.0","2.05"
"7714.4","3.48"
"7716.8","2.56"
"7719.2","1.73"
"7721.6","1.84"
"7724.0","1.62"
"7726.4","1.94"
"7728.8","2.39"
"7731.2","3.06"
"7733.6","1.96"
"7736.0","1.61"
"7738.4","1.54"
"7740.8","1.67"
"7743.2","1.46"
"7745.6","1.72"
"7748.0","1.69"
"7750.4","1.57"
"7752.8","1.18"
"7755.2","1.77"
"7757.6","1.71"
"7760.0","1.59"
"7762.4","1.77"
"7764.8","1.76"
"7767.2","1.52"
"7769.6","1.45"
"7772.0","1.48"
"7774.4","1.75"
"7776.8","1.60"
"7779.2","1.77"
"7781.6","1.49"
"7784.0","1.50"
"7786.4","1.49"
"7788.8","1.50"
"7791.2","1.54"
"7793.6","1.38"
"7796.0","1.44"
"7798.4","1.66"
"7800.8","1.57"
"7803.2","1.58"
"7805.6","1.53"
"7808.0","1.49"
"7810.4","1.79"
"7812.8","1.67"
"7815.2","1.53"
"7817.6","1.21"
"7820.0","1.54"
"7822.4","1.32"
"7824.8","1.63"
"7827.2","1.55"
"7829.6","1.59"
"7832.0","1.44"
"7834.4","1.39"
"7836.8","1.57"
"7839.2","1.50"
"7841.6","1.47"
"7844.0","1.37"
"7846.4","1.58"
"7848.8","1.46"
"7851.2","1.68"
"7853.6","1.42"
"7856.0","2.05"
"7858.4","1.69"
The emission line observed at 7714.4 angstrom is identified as [S II]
